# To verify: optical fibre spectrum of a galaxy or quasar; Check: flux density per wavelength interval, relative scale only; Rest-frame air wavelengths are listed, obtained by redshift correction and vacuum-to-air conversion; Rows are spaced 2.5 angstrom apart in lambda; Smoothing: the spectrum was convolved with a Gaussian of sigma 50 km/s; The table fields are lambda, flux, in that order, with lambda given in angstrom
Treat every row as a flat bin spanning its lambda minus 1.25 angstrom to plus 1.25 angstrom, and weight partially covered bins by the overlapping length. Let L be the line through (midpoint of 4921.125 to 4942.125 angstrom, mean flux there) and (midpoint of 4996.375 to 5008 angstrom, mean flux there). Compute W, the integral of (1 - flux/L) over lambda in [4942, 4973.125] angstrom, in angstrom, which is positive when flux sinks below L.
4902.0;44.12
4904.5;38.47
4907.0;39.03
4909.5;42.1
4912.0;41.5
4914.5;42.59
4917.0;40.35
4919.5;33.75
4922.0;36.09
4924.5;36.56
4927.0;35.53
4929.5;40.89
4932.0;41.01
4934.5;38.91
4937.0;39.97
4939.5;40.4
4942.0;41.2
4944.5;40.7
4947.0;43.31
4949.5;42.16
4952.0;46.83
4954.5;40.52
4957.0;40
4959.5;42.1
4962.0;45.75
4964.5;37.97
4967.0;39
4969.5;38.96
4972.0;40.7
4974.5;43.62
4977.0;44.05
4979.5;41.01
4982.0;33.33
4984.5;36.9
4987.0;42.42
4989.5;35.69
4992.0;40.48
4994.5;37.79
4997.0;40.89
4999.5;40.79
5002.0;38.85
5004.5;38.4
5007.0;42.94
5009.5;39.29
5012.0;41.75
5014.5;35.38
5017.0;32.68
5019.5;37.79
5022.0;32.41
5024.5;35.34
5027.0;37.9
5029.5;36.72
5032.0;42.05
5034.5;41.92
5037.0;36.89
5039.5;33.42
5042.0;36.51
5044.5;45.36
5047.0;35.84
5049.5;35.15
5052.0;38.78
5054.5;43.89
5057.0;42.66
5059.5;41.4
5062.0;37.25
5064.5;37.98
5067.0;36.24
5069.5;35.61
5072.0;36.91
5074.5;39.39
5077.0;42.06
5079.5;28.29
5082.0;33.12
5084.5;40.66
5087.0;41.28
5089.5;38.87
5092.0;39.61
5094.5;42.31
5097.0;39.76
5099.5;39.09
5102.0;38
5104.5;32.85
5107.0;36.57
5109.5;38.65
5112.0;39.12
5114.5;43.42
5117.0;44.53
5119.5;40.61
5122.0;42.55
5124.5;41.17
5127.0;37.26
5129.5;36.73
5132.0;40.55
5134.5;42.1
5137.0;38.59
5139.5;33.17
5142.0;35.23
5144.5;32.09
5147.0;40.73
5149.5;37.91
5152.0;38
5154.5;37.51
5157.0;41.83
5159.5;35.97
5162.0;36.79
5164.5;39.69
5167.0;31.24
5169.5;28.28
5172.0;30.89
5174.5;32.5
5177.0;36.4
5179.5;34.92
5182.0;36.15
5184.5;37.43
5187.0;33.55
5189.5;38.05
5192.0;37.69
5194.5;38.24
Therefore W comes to -1.7 angstrom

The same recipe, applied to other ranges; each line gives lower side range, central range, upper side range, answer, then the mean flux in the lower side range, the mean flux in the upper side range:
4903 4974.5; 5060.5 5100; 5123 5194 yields -0.2 angstrom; 40.3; 36.6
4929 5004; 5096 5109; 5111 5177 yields 0.3 angstrom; 40.5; 37.6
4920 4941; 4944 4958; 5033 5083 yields -1.4 angstrom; 38.5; 38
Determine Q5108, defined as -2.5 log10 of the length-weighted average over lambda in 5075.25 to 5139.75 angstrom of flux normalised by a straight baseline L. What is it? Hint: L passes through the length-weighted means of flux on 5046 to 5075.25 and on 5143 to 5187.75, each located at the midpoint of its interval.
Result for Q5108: -0.05 mag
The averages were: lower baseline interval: 38.4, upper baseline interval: 35.7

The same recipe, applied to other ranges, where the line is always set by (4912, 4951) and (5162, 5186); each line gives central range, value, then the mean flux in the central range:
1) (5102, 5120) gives -0.10 mag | 39.2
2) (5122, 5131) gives -0.11 mag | 39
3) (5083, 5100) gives -0.12 mag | 40.2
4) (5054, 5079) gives -0.06 mag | 38.9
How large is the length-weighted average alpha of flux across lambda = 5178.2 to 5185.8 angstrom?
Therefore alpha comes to 36.2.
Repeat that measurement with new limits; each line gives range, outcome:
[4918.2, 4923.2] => 35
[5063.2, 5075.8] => 37.2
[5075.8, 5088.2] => 37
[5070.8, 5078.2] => 39.5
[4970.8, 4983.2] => 40.6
